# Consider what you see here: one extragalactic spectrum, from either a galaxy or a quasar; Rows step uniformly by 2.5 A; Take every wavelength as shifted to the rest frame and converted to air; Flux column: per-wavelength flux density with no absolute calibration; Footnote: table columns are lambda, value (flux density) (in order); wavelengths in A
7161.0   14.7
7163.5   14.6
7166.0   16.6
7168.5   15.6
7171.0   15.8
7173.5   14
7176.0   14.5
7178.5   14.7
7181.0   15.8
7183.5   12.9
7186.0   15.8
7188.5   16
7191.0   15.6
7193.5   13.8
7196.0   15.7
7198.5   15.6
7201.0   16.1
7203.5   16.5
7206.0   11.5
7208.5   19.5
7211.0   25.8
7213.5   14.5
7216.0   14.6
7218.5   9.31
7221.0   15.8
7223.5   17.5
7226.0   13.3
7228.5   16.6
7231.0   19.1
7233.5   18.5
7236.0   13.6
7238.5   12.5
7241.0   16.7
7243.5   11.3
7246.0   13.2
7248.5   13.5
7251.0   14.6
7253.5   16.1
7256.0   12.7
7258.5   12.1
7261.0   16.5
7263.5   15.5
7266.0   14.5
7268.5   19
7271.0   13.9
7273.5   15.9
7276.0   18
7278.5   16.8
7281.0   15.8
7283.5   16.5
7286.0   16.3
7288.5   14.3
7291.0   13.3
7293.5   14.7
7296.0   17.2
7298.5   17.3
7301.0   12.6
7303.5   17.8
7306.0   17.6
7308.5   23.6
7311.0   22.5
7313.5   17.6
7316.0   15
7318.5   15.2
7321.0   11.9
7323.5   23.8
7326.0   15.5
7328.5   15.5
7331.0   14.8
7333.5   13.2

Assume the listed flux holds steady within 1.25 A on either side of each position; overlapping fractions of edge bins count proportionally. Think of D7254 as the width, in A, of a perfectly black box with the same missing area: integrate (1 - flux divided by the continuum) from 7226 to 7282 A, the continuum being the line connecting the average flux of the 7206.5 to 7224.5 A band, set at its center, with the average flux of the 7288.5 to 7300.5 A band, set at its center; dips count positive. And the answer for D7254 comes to 2.31 A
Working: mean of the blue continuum 16.5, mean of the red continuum 15.3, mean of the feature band 15.2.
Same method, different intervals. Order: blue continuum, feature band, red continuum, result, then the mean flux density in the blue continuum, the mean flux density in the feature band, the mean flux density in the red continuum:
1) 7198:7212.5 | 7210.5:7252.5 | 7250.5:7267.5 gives 2.6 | 17.5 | 15.1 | 14.6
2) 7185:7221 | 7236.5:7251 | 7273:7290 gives 2.2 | 15.7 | 13.5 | 16.2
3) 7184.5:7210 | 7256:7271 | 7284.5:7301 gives 0.3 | 15.7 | 15.2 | 15.3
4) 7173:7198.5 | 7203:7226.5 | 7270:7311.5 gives -0.7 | 14.9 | 15.9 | 16.6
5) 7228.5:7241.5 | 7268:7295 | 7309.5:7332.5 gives 1.2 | 16.1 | 15.8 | 16.9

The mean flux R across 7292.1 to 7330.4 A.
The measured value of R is 17.1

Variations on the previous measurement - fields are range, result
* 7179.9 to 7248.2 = 15.4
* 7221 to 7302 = 15.3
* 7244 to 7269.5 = 14.6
